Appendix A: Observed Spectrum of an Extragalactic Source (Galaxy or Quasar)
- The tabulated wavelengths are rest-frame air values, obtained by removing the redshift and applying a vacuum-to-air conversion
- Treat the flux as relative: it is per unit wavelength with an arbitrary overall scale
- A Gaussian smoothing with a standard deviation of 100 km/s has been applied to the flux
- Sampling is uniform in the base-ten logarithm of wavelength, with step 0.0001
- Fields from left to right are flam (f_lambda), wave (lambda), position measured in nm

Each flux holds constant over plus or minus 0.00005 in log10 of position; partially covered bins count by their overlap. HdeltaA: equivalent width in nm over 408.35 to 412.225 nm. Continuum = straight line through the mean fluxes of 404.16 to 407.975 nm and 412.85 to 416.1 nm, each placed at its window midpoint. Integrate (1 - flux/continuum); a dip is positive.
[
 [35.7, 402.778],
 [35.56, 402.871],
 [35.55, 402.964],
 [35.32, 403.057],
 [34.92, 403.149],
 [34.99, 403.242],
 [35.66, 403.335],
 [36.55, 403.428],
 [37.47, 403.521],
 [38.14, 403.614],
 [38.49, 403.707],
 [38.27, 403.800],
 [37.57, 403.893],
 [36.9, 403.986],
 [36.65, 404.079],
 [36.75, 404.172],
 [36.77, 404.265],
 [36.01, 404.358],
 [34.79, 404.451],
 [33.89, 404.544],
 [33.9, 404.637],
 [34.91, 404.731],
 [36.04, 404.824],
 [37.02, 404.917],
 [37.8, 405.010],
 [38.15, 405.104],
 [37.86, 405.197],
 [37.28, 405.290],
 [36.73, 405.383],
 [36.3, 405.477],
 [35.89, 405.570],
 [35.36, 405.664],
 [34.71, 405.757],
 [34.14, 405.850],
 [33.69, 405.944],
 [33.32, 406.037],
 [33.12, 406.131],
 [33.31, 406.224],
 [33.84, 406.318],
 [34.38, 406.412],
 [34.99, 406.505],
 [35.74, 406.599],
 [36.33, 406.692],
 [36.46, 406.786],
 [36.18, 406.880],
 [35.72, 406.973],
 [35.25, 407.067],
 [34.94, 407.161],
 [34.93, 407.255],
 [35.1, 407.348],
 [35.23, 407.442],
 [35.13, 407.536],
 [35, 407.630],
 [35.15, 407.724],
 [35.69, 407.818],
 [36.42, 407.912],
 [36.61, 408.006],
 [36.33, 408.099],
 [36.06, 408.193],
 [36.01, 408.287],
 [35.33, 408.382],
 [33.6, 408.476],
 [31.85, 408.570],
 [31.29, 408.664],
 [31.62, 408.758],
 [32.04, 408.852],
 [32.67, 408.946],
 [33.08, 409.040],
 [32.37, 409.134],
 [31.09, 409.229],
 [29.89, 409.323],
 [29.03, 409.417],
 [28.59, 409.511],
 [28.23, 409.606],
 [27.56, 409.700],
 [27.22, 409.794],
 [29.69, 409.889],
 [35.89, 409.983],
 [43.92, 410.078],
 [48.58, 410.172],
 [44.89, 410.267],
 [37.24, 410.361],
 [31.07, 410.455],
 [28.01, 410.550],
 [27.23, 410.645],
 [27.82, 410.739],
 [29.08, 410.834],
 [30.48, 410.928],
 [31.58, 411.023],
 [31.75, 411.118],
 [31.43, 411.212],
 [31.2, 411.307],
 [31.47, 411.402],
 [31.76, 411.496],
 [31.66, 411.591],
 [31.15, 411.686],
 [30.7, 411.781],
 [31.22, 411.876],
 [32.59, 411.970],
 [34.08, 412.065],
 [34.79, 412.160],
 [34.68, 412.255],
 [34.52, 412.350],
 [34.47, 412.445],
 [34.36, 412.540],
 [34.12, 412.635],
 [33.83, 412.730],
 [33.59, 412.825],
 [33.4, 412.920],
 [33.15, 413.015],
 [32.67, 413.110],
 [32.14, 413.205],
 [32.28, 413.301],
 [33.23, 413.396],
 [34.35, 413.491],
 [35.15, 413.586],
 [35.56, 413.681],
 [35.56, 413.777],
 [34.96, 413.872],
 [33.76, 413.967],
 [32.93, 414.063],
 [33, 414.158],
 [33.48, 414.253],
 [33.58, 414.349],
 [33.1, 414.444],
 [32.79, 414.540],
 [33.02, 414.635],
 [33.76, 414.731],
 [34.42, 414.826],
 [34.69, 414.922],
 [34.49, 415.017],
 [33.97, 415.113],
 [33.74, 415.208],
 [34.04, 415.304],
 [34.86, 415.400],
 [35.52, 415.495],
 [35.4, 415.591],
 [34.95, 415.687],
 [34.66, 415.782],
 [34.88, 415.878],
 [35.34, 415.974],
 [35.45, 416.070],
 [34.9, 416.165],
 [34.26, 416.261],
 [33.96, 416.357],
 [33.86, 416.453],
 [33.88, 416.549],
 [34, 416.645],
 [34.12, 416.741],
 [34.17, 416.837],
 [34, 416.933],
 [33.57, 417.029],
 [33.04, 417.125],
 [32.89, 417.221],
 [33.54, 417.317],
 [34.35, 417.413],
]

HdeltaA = 0.27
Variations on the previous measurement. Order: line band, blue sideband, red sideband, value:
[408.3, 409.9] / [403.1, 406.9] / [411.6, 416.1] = 0.18 nm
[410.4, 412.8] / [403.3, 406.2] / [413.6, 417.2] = 0.21 nm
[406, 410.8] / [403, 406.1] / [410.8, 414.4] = 0.10 nm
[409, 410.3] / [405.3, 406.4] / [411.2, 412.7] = 0.00 nm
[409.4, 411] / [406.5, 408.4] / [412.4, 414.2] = 0.10 nm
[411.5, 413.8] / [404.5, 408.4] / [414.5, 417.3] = 0.08 nm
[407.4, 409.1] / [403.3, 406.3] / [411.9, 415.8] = 0.04 nm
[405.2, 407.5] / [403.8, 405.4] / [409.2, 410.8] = 0.00 nm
